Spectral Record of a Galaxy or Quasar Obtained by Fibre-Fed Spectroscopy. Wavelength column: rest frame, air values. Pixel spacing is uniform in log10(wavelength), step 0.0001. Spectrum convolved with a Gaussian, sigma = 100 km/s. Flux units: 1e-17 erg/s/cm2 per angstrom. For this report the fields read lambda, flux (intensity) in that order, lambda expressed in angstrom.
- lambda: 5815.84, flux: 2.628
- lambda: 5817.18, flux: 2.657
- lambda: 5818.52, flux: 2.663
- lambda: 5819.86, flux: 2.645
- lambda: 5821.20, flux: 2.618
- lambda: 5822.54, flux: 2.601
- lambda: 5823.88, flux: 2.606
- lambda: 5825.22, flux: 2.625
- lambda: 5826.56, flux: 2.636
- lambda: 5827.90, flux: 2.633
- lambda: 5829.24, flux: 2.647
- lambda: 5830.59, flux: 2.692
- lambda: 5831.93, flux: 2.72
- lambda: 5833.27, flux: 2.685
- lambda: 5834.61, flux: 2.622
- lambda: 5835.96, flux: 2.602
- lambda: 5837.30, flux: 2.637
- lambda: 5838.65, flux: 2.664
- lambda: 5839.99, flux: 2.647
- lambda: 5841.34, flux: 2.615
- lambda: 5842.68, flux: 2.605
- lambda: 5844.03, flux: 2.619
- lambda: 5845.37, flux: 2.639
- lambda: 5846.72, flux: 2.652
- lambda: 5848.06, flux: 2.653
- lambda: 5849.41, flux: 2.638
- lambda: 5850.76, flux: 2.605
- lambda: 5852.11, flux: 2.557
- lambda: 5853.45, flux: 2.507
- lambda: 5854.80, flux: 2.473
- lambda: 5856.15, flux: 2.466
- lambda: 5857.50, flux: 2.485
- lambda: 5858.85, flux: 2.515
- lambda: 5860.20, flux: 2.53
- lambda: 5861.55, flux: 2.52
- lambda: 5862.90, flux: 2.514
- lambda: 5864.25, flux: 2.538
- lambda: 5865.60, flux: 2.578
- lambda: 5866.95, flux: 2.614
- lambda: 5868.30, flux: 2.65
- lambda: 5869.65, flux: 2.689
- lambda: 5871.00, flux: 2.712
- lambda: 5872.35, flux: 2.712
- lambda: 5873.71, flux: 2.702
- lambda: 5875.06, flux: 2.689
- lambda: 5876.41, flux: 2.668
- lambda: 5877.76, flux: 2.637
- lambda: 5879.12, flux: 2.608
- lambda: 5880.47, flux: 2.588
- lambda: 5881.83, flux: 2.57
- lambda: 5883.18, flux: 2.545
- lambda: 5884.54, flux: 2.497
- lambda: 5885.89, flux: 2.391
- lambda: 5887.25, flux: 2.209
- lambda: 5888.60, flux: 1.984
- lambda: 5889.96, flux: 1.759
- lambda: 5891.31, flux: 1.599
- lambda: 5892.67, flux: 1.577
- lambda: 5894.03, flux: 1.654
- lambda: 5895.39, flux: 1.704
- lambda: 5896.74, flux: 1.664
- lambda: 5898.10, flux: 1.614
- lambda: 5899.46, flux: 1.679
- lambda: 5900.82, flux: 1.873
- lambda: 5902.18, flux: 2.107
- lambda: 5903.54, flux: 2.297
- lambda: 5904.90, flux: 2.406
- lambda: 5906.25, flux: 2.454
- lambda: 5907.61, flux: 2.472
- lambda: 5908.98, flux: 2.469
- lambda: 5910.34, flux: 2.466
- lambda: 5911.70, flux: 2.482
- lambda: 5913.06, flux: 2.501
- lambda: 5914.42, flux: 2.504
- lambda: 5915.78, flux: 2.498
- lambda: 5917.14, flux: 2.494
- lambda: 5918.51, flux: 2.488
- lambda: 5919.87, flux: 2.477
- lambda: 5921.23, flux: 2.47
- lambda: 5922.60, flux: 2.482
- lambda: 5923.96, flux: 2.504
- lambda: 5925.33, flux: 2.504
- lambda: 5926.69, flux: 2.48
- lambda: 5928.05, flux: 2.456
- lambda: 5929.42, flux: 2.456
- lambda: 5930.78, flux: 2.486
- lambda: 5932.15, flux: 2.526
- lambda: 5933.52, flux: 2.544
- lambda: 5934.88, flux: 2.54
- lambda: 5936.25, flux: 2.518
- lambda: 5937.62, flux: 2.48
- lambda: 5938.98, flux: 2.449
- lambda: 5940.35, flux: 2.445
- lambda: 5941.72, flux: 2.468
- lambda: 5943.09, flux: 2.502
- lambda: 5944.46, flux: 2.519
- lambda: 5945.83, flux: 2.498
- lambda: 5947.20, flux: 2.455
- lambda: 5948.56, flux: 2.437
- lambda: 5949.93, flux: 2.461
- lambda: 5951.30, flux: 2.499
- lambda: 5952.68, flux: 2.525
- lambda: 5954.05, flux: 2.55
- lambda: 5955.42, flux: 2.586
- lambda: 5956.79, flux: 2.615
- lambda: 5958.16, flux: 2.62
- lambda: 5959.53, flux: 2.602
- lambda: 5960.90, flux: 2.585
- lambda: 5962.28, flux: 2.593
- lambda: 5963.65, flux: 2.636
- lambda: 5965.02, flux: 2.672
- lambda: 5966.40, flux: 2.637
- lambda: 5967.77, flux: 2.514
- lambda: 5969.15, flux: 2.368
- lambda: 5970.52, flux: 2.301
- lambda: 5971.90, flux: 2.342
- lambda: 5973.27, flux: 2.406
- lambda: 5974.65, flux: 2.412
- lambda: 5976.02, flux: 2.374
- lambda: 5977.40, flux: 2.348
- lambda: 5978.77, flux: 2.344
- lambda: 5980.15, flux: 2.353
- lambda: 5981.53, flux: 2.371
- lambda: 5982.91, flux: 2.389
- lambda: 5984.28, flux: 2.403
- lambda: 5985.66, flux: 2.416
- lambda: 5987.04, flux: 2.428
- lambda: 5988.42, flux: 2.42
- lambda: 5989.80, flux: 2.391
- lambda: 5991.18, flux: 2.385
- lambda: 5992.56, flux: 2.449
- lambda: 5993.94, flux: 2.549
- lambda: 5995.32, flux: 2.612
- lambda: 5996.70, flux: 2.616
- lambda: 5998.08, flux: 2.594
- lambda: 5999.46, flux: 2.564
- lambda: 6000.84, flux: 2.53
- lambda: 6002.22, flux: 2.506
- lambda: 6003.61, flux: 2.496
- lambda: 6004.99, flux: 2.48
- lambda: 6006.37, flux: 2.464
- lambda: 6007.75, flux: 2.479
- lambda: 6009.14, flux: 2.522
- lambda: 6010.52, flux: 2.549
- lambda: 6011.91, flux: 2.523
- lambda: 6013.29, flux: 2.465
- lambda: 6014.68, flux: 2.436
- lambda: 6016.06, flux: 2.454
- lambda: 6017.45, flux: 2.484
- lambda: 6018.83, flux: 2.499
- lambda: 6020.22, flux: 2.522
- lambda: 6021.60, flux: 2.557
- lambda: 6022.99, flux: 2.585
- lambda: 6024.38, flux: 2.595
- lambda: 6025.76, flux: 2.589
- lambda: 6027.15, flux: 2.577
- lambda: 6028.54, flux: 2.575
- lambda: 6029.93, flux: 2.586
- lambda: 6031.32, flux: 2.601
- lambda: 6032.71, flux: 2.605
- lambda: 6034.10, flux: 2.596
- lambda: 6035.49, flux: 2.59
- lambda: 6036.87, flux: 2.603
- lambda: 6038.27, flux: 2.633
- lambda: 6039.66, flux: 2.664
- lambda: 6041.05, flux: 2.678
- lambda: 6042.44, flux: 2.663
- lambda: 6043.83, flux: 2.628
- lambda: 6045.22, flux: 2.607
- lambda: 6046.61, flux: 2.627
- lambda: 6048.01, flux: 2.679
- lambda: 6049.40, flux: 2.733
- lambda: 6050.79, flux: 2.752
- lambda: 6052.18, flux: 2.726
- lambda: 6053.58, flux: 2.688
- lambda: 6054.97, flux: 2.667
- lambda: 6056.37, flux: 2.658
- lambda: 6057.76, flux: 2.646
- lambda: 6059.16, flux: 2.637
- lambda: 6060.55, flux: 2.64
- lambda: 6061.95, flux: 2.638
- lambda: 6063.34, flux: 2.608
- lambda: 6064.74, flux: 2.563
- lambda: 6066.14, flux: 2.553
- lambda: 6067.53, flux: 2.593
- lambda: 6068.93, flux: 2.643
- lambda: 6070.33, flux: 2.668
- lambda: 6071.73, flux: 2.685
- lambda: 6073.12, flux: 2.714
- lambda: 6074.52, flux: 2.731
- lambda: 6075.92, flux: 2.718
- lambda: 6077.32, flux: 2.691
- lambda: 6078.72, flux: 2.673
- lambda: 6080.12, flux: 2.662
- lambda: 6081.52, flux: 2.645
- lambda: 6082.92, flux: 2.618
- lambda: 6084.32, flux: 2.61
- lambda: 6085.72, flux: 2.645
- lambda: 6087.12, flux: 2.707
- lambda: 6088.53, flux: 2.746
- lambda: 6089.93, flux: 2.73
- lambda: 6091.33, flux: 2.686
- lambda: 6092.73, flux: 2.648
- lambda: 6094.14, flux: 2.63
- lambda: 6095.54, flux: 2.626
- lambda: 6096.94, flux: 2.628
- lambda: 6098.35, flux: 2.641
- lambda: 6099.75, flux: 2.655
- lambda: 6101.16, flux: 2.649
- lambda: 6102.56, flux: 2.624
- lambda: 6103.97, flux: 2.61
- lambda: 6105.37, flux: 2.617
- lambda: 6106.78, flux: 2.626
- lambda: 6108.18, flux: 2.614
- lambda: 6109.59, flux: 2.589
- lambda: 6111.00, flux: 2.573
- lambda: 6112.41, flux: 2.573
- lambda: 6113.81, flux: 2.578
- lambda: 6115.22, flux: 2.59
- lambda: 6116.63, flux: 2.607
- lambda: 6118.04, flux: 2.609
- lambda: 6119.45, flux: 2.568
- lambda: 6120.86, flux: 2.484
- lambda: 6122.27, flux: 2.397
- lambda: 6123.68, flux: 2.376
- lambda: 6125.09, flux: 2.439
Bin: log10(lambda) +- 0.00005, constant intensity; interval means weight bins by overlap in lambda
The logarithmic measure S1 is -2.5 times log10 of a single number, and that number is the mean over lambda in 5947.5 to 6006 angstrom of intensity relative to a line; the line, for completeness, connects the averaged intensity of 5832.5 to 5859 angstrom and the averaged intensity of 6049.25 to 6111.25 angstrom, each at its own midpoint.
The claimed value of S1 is 0.06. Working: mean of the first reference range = 2.6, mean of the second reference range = 2.65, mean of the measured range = 2.49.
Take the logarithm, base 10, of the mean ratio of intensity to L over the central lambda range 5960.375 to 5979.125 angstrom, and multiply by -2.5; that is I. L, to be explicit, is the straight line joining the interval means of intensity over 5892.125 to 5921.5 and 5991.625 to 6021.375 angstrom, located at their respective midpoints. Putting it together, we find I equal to -0.03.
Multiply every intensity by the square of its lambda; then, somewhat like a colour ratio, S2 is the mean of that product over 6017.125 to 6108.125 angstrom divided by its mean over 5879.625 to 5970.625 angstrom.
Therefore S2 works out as 1.16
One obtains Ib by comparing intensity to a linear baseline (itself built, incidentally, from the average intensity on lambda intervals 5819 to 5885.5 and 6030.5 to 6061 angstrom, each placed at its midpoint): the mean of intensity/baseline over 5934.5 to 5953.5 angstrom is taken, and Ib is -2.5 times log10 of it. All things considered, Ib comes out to 0.06 mag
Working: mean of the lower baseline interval 2.61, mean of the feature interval 2.48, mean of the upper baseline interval 2.65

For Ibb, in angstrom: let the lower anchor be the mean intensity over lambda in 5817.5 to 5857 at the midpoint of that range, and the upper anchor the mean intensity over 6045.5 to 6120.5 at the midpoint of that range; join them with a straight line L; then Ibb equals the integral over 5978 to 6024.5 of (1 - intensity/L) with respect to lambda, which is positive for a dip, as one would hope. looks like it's 2.73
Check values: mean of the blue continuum 2.62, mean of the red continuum 2.64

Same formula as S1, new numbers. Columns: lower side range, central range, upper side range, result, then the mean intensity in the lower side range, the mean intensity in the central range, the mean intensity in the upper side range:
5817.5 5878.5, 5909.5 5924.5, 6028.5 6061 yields 0.059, 2.62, 2.49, 2.65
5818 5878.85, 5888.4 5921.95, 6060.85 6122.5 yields 0.214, 2.62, 2.15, 2.63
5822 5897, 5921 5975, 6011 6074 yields 0.019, 2.49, 2.5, 2.61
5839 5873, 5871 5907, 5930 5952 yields 0.157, 2.59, 2.21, 2.49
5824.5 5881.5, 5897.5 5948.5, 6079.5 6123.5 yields 0.089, 2.61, 2.41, 2.62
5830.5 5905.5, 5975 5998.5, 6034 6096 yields 0.054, 2.41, 2.44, 2.66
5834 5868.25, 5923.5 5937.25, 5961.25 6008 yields 0.006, 2.58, 2.5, 2.47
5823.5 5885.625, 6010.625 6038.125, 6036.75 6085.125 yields 0.040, 2.61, 2.55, 2.66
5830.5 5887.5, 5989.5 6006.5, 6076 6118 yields 0.044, 2.59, 2.52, 2.64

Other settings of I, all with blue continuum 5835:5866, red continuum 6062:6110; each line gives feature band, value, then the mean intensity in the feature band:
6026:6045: 0.01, 2.61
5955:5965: 0.00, 2.61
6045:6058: -0.02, 2.68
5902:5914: 0.07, 2.42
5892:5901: 0.48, 1.67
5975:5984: 0.11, 2.37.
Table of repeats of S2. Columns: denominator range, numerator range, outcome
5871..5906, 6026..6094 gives 1.27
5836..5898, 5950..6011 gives 1.06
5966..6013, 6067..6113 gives 1.12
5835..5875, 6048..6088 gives 1.10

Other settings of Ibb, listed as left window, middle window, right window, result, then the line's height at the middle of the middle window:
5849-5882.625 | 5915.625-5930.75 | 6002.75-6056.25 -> 0.6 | 2.59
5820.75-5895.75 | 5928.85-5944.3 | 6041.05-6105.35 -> 0.4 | 2.56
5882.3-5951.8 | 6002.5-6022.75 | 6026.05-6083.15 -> 0.4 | 2.54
